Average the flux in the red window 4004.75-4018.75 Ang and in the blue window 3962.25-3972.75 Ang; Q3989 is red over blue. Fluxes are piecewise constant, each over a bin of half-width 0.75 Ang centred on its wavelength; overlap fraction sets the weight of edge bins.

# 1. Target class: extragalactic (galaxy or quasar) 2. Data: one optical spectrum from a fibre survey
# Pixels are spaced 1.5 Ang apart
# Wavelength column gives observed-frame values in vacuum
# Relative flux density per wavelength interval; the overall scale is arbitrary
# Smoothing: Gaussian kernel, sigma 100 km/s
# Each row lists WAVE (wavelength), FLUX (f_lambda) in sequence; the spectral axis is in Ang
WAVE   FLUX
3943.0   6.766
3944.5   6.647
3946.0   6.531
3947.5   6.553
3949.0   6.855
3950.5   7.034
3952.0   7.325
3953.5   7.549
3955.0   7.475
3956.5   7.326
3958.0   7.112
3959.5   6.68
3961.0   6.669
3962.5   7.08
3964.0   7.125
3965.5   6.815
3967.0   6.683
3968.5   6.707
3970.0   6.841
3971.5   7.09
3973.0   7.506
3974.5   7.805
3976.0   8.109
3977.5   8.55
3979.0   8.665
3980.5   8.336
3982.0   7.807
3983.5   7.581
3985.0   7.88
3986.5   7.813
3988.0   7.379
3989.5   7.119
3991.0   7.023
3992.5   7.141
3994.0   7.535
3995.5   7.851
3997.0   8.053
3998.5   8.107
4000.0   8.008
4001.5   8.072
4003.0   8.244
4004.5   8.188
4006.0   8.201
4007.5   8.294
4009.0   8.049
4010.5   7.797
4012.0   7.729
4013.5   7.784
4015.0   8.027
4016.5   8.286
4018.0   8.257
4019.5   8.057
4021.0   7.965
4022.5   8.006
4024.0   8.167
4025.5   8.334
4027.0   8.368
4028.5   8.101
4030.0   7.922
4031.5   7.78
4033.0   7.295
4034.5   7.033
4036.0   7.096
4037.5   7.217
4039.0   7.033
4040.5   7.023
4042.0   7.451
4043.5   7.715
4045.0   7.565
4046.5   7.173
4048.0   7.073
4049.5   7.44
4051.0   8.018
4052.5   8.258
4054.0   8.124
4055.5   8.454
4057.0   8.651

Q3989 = 1.16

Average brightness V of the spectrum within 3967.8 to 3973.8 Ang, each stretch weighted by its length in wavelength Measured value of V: 7.05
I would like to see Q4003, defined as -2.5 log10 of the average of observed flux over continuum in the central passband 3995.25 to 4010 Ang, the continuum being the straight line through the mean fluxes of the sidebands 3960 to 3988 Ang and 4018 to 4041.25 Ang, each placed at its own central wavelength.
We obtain -0.07 mag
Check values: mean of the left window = 7.49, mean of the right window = 7.71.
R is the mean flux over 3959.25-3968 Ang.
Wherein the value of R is 6.85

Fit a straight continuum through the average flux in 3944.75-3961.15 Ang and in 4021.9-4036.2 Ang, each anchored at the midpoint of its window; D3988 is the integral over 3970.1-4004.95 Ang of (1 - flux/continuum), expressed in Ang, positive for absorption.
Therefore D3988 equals -2.0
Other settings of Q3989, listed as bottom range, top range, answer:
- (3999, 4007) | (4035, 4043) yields 0.88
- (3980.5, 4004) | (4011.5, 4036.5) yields 1.02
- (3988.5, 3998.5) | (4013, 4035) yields 1.06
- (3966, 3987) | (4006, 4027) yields 1.05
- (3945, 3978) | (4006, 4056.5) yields 1.09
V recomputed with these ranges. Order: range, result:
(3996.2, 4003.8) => 8.1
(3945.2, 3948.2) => 6.54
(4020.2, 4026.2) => 8.12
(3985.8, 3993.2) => 7.29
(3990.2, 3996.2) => 7.38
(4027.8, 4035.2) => 7.63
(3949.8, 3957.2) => 7.34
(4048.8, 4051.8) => 7.74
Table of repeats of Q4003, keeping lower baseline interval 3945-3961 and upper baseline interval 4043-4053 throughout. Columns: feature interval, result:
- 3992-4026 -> -0.09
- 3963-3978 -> -0.03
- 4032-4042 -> 0.05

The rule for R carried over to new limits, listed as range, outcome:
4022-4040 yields 7.68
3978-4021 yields 7.91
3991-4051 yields 7.77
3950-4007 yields 7.54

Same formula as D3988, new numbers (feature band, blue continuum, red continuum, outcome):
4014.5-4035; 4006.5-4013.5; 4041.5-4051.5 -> -0.6 Ang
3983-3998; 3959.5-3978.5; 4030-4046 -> -0.6 Ang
